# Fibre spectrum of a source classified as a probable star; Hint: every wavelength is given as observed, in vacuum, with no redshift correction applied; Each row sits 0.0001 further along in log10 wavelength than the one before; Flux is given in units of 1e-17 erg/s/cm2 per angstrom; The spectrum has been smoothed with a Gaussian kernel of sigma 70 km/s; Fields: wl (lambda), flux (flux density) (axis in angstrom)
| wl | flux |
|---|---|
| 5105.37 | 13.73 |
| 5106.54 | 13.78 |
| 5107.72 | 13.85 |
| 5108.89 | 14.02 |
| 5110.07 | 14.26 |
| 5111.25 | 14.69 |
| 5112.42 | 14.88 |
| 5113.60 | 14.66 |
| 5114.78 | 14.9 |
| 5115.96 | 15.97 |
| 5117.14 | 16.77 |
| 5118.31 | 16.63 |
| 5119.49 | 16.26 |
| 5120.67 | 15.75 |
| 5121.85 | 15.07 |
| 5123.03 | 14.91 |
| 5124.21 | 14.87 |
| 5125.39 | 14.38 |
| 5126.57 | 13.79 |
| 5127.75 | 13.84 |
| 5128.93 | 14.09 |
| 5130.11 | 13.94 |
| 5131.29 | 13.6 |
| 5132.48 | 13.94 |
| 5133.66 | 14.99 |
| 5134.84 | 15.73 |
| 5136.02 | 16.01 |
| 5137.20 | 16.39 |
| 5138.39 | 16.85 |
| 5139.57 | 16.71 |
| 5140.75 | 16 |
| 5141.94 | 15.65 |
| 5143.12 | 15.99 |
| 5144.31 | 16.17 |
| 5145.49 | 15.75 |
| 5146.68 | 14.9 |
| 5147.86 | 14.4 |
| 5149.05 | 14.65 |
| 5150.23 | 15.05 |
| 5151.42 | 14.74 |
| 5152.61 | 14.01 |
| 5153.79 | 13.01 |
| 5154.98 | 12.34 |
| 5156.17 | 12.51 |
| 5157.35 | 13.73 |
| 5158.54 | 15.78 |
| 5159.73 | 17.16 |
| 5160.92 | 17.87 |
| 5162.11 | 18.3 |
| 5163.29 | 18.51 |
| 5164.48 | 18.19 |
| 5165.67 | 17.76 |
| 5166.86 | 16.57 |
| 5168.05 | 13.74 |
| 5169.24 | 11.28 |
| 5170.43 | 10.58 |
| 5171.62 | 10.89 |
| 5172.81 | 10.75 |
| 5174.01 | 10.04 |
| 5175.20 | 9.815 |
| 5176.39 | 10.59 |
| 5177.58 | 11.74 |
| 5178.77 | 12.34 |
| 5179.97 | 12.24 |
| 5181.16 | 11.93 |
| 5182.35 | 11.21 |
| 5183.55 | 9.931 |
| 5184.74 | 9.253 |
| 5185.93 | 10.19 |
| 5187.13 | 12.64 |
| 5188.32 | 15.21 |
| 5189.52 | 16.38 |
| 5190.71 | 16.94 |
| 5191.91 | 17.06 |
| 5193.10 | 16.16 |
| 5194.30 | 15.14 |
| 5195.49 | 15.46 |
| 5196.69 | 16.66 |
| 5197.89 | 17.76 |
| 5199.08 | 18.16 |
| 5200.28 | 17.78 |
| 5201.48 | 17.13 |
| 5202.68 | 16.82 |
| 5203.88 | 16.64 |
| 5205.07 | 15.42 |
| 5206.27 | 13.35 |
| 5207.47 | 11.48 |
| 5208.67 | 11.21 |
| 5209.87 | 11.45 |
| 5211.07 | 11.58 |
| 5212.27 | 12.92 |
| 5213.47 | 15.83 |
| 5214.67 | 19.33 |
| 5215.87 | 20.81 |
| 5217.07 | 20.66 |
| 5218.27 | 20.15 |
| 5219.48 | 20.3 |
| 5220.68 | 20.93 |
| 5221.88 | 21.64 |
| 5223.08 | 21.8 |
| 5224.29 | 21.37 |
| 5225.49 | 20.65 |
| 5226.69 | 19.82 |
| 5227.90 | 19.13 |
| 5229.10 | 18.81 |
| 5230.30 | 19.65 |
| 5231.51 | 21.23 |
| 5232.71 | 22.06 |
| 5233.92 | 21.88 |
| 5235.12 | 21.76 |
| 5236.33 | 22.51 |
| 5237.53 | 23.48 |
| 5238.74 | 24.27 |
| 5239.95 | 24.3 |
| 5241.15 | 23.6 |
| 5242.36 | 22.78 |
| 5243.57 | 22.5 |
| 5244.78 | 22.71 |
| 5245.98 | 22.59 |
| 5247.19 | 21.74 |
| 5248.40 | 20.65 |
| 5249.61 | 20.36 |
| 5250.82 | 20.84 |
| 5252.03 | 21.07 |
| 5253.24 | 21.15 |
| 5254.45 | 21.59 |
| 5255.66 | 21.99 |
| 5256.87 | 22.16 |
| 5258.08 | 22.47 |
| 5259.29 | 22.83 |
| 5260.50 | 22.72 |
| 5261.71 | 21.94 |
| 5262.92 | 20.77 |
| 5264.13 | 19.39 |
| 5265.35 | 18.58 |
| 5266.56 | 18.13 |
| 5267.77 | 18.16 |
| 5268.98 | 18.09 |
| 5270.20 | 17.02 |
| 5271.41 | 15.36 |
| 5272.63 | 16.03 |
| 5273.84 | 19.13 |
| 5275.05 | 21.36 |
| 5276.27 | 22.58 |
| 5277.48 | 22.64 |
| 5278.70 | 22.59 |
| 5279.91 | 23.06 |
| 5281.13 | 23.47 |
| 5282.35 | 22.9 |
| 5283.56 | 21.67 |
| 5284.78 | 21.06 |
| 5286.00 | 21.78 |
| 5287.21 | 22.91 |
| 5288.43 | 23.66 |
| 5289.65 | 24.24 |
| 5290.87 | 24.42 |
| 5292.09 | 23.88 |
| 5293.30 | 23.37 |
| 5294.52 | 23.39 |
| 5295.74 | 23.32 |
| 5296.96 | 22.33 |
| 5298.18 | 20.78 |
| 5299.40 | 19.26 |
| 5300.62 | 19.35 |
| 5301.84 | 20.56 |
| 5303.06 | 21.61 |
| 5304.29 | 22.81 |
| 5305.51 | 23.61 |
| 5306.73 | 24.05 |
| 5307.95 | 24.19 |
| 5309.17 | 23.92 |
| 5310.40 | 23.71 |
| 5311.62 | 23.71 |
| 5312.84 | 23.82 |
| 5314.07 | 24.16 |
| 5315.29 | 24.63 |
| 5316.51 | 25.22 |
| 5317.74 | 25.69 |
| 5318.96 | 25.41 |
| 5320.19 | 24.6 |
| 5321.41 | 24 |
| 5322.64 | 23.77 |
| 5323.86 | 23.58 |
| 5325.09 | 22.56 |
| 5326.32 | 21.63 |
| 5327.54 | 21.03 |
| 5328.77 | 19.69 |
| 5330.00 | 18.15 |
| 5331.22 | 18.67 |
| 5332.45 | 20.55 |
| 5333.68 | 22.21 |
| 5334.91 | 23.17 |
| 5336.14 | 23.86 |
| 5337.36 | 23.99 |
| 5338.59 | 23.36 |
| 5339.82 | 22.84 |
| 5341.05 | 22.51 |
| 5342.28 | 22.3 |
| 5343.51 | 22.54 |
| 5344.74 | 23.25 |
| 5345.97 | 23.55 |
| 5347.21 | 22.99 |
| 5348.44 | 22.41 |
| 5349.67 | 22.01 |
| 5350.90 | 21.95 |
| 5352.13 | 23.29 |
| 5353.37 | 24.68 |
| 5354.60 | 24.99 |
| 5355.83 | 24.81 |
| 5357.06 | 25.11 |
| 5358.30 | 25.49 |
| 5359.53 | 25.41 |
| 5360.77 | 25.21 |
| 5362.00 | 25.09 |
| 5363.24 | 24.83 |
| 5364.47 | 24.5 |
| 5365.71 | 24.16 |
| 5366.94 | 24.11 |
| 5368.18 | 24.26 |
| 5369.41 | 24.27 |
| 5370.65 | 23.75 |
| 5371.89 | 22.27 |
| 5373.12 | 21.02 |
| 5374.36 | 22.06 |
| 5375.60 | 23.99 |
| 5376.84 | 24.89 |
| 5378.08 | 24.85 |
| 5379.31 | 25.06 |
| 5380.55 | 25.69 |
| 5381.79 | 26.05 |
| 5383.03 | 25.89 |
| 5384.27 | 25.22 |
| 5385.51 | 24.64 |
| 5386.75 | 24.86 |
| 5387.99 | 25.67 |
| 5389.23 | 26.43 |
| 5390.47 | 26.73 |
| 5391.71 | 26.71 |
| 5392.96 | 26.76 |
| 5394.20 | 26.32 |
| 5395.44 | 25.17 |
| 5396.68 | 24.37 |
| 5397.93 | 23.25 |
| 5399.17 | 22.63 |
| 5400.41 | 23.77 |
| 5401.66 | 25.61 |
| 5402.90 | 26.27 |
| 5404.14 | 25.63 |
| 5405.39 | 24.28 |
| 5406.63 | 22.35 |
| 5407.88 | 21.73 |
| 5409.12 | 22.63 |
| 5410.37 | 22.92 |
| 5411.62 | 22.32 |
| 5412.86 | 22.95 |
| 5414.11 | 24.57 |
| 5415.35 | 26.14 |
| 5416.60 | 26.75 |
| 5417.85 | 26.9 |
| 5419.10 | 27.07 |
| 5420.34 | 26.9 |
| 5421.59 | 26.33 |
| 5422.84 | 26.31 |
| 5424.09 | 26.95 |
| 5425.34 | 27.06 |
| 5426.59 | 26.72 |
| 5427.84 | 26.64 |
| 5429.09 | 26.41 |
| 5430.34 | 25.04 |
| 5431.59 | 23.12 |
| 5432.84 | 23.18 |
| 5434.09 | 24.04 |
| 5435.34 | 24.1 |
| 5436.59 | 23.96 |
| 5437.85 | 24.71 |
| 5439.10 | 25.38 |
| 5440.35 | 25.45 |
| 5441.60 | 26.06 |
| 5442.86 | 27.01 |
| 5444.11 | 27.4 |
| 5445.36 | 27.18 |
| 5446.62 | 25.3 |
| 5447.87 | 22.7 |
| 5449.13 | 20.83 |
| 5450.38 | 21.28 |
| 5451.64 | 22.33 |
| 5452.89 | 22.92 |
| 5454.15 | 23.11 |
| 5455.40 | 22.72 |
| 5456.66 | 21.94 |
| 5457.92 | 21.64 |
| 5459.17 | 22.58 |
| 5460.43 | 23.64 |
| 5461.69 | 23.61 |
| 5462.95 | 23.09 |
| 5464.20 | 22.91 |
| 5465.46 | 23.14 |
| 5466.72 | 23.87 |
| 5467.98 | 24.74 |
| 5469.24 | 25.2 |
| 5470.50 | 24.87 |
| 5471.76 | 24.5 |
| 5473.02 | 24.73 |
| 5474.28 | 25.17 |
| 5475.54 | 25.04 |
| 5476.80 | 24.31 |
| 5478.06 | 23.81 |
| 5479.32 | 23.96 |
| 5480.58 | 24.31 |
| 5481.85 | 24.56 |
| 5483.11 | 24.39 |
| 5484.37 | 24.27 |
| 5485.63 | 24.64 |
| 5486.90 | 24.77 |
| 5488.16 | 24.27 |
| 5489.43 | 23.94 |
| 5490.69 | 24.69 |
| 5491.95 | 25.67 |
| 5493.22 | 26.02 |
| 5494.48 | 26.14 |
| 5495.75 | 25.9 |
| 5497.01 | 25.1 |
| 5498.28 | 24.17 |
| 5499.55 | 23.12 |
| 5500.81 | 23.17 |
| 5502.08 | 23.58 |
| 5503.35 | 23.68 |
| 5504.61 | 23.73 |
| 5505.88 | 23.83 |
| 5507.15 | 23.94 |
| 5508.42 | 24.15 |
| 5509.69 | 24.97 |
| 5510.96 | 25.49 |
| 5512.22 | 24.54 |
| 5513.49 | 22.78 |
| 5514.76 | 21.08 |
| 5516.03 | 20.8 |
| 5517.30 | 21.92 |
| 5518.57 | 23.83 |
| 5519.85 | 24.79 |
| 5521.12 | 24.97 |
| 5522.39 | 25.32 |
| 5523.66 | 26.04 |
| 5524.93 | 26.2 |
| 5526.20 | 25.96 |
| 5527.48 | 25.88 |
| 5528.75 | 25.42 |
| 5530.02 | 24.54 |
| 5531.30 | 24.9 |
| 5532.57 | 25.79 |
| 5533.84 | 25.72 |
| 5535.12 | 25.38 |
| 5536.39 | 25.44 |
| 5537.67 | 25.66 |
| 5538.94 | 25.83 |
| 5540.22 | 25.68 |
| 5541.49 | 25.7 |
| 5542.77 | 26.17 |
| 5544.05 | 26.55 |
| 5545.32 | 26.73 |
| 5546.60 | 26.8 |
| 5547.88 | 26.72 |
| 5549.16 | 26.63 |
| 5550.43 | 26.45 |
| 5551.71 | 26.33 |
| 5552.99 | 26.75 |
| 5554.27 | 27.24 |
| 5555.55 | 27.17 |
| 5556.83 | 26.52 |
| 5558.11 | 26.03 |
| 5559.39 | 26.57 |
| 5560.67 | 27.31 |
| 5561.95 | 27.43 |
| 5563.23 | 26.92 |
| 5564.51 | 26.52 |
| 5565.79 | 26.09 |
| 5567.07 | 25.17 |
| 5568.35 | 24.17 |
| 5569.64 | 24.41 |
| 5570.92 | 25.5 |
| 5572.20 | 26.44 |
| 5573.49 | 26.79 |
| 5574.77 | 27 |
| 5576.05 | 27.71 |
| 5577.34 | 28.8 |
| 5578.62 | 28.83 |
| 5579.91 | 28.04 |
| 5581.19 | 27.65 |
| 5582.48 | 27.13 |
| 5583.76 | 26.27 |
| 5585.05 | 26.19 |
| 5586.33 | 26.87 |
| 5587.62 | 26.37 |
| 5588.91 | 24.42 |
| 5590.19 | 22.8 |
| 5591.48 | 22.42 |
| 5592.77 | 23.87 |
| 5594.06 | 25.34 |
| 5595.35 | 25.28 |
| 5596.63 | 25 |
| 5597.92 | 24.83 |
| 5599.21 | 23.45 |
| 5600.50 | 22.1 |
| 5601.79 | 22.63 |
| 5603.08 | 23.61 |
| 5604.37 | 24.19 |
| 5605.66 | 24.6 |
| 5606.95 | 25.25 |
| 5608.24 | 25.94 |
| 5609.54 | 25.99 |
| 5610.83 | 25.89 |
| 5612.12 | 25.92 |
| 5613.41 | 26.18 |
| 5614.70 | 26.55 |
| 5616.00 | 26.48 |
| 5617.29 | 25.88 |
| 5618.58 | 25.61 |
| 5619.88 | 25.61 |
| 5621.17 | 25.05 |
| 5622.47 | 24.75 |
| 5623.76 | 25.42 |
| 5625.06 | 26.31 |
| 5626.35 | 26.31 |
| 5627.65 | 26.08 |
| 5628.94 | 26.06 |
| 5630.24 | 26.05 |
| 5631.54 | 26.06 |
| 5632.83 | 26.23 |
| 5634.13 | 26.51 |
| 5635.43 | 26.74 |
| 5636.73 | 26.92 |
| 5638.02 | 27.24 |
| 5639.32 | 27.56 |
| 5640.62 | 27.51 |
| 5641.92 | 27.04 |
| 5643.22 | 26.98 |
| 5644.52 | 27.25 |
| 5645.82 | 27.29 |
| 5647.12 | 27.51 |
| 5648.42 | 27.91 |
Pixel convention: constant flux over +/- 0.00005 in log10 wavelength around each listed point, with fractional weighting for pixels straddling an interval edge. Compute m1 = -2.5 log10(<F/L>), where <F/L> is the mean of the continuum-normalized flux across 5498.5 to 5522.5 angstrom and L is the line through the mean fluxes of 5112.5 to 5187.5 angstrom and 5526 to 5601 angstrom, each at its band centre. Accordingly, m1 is 0.04 mag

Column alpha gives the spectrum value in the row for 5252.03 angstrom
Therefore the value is 21.07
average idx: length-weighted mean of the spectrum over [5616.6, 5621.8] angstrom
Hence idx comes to 25.6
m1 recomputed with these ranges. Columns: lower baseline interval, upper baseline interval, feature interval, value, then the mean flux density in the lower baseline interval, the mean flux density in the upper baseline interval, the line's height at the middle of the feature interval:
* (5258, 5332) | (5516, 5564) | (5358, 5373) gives -0.06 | 22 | 25.9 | 23.1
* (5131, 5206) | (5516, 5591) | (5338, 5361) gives -0.18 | 14.6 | 26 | 20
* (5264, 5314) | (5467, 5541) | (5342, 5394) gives -0.08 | 21.7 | 24.6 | 22.7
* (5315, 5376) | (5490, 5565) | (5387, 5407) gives -0.06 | 23.3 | 25.3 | 23.9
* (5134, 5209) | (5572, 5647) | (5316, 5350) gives -0.21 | 14.5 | 25.9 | 18.7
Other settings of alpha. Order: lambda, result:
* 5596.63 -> 25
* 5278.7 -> 22.59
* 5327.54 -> 21.03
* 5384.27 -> 25.22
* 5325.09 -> 22.56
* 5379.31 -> 25.06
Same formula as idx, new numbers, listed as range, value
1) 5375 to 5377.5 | 24.4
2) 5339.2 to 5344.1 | 22.5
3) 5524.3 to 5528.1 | 26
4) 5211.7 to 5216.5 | 17.3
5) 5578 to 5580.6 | 28.4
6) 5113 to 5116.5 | 15.1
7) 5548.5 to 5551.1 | 26.6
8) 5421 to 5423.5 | 26.3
